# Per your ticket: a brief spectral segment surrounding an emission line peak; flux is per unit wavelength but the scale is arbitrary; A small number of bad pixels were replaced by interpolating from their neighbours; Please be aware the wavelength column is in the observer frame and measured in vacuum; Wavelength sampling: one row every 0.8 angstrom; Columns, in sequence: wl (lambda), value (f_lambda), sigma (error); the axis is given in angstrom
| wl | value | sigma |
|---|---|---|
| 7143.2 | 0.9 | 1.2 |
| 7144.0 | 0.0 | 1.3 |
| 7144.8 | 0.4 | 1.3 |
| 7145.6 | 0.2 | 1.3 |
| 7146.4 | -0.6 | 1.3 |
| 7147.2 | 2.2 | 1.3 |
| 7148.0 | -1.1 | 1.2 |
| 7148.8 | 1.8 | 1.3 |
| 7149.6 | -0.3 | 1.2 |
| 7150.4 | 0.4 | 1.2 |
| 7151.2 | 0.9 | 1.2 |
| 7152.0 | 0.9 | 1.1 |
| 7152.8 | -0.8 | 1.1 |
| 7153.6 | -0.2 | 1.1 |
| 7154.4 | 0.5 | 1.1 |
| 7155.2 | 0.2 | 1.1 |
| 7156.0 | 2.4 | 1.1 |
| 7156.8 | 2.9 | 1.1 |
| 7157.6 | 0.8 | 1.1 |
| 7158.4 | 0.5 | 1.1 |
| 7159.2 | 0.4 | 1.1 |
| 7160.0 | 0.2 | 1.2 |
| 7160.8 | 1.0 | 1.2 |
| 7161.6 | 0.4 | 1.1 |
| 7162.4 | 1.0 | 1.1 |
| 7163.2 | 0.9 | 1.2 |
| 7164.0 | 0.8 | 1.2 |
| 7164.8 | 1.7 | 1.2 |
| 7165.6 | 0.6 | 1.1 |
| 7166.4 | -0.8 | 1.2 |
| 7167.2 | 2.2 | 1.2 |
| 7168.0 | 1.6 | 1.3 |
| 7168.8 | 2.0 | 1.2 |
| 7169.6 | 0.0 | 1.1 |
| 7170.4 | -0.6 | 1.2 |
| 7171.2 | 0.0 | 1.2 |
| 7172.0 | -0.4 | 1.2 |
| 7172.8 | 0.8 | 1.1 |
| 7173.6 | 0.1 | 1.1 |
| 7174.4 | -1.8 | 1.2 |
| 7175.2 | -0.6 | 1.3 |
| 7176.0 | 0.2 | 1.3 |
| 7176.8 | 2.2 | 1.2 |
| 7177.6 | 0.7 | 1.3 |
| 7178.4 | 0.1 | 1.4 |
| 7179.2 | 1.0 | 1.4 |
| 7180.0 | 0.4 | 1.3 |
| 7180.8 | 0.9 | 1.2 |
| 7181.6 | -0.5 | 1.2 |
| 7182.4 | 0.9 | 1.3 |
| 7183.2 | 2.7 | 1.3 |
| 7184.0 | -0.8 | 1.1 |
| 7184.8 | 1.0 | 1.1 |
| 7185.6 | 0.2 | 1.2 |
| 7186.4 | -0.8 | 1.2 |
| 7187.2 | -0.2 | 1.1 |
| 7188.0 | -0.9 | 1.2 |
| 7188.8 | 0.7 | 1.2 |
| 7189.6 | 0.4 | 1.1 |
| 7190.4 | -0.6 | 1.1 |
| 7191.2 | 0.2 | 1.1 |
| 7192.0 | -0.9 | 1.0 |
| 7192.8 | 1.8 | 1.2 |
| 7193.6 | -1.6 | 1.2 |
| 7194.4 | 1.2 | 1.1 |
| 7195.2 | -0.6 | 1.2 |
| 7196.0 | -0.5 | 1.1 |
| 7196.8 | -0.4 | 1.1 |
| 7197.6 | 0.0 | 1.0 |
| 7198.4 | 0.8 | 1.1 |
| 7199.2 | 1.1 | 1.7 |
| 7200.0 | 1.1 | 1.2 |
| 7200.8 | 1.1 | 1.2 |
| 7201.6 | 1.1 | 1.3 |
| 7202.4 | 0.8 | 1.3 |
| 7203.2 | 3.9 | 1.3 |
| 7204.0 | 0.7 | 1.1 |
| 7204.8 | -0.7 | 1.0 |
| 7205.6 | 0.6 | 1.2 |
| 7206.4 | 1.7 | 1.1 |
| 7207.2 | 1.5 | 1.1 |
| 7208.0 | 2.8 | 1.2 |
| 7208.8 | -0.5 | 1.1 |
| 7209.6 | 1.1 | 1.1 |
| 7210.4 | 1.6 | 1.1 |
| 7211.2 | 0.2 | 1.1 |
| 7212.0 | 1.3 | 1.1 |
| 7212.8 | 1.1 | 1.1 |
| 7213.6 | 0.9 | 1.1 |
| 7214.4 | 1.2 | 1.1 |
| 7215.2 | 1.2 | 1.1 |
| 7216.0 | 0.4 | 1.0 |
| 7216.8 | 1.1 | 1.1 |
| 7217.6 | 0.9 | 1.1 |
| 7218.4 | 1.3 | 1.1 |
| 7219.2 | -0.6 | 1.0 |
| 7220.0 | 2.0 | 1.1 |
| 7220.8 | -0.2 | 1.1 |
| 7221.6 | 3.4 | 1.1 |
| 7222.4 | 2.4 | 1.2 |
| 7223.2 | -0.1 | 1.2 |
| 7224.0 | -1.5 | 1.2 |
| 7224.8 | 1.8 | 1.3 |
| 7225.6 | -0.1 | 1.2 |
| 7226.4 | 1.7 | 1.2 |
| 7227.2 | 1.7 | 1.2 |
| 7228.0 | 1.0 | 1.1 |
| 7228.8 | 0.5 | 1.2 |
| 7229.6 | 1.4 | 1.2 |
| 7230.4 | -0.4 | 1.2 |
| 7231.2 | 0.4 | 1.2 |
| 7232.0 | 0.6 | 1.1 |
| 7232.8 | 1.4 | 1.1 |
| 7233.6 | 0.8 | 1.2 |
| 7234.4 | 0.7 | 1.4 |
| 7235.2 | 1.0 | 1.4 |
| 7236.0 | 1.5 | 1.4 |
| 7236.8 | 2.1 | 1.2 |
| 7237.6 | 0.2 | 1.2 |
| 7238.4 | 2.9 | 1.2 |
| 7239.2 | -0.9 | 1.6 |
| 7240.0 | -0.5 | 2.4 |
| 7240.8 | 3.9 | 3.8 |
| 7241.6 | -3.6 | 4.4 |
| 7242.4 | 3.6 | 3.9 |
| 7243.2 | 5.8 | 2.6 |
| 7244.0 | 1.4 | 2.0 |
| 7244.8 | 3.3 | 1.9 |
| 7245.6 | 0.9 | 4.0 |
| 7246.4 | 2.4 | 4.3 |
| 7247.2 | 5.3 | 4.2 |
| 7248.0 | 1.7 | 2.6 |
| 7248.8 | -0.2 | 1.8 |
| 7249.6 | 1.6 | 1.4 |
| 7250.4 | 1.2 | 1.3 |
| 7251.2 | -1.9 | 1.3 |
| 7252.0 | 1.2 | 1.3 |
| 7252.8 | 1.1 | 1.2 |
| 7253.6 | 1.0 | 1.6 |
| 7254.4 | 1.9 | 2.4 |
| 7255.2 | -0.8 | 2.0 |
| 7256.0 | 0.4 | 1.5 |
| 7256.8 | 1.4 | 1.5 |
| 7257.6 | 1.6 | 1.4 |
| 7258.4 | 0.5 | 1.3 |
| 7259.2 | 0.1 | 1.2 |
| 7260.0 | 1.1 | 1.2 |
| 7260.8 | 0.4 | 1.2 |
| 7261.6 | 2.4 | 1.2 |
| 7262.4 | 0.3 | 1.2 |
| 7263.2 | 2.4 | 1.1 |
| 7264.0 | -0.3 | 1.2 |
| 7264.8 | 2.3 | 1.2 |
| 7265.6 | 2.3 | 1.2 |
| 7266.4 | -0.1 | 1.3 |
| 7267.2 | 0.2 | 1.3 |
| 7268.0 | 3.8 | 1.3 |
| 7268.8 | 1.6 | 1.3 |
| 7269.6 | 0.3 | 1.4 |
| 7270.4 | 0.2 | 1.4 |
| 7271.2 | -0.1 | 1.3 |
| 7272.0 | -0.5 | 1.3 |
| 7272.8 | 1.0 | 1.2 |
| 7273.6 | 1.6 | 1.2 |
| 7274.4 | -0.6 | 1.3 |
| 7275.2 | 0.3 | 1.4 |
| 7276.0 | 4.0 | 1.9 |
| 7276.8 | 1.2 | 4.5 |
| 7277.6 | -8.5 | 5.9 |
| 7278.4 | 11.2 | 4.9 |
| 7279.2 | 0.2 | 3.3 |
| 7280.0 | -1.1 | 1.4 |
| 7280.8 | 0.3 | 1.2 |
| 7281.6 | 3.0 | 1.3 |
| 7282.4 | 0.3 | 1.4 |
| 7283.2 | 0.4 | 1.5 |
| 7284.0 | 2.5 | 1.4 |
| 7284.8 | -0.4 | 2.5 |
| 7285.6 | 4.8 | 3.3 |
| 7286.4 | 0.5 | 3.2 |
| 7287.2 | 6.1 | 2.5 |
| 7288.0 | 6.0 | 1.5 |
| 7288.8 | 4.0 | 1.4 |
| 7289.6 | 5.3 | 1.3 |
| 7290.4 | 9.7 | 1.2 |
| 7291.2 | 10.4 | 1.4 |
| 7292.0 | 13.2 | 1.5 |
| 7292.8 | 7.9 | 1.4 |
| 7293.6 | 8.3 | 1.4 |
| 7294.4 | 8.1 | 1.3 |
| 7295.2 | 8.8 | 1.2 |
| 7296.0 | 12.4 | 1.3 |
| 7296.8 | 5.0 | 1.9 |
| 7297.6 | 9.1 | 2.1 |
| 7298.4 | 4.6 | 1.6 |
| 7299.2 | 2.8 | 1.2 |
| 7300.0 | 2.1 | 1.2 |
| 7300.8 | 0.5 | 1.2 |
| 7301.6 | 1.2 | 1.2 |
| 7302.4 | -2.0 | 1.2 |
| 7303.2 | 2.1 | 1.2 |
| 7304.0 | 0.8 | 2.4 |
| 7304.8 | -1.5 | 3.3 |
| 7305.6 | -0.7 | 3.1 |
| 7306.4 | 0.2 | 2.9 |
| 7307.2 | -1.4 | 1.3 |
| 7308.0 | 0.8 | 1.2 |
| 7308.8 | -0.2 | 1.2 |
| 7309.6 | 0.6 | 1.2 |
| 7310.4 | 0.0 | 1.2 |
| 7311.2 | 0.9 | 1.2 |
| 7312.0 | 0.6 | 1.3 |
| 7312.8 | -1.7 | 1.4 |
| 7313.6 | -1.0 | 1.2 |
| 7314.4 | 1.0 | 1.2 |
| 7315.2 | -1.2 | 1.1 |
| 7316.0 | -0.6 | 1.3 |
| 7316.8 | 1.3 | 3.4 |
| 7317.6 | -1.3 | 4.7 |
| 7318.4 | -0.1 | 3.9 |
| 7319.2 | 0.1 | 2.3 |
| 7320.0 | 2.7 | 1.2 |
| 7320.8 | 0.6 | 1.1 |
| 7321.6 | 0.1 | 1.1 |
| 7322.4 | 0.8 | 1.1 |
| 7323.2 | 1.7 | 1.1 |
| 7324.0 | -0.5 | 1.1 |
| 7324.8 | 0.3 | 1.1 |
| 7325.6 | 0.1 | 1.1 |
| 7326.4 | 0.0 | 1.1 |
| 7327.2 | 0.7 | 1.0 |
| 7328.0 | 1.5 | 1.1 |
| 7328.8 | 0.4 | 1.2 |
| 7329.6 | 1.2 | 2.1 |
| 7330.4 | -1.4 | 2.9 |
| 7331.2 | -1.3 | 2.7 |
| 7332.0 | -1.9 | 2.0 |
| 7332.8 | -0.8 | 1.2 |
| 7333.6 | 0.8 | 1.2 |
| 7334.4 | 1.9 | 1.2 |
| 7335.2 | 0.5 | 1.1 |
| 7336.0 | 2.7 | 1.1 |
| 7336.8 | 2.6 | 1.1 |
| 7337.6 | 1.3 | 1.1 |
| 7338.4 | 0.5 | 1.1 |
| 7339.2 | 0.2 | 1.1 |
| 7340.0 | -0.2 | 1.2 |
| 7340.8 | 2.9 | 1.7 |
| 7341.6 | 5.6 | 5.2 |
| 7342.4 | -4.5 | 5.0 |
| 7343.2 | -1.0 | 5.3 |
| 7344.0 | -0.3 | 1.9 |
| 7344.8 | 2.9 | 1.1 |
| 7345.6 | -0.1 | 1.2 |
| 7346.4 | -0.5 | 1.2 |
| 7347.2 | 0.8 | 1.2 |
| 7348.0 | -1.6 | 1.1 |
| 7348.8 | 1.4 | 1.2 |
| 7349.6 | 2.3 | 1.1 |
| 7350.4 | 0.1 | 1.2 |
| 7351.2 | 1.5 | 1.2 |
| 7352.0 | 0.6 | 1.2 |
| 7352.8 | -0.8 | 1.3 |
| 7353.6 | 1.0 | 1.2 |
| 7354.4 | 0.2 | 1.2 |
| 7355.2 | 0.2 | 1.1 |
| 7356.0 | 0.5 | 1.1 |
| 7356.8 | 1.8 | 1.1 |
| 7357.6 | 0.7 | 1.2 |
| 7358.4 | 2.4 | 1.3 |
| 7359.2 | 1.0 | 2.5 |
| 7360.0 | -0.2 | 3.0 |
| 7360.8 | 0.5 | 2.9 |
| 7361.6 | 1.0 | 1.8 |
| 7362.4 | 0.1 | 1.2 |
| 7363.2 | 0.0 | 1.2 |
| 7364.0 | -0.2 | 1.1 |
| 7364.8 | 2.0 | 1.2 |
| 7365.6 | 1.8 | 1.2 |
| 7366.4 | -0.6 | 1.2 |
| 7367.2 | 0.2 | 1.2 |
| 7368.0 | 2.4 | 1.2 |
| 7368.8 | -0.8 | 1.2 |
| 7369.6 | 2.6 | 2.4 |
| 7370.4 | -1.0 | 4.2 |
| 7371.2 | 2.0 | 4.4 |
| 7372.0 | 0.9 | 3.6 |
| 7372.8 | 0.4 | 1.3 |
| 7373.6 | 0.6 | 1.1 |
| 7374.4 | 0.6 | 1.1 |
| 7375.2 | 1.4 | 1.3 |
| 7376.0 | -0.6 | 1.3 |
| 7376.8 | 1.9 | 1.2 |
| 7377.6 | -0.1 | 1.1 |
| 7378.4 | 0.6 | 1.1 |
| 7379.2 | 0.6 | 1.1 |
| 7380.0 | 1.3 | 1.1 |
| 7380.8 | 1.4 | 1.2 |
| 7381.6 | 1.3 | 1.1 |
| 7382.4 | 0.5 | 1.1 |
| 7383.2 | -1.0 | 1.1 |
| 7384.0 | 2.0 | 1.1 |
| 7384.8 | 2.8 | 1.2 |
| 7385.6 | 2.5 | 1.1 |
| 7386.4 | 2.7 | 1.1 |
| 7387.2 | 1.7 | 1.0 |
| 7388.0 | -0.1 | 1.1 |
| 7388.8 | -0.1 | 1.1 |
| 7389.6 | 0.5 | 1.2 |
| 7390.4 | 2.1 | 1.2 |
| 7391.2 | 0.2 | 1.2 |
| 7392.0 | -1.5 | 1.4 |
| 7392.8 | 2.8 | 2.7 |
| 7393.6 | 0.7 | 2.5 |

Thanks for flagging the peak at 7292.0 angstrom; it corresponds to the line [O II] 3727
